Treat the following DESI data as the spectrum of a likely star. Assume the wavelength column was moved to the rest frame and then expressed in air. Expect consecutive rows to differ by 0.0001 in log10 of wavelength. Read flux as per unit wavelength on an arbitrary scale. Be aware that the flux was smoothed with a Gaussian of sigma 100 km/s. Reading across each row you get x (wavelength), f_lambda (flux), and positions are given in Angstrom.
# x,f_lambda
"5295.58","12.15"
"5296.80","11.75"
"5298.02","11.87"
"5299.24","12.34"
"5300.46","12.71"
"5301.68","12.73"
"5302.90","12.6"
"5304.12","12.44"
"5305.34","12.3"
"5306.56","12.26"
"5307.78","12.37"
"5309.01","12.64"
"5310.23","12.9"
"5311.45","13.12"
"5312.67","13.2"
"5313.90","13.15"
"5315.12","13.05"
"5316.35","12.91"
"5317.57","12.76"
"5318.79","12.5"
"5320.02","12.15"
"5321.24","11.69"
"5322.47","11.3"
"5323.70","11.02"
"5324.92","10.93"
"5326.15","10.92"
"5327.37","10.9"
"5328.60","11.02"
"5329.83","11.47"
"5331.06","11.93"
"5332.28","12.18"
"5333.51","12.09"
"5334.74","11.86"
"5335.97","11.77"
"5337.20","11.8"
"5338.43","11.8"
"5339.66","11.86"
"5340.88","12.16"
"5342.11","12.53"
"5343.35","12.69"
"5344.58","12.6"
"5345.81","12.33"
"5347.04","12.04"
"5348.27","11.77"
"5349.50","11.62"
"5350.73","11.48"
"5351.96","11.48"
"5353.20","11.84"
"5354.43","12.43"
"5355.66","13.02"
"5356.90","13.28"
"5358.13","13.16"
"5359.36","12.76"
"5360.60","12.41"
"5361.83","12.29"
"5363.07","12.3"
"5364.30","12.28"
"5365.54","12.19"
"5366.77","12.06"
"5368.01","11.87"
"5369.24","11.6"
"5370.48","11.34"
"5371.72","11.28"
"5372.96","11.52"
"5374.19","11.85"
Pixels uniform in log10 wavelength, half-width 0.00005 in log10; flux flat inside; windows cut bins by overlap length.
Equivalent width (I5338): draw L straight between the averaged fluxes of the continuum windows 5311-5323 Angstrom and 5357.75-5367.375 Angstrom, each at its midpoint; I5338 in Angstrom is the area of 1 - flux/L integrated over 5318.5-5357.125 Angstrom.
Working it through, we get 2.0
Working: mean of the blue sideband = 12.6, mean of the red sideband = 12.4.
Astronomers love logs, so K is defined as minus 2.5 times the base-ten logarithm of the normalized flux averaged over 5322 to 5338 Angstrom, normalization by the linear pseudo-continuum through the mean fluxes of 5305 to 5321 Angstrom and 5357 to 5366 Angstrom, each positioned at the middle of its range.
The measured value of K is 0.10 mag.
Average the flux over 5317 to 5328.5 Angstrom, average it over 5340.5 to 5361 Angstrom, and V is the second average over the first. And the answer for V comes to 1.07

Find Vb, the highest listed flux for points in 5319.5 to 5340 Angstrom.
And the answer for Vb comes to 12.18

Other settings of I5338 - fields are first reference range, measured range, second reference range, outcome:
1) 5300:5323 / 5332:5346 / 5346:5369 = 0.3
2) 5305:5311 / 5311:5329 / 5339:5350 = 0.5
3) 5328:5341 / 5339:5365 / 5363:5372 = -1.0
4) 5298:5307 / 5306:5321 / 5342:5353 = -0.5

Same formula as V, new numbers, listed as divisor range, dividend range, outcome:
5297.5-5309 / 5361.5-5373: 0.96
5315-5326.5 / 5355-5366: 1.06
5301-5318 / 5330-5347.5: 0.95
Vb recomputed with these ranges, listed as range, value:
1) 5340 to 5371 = 13.28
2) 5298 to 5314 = 13.2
